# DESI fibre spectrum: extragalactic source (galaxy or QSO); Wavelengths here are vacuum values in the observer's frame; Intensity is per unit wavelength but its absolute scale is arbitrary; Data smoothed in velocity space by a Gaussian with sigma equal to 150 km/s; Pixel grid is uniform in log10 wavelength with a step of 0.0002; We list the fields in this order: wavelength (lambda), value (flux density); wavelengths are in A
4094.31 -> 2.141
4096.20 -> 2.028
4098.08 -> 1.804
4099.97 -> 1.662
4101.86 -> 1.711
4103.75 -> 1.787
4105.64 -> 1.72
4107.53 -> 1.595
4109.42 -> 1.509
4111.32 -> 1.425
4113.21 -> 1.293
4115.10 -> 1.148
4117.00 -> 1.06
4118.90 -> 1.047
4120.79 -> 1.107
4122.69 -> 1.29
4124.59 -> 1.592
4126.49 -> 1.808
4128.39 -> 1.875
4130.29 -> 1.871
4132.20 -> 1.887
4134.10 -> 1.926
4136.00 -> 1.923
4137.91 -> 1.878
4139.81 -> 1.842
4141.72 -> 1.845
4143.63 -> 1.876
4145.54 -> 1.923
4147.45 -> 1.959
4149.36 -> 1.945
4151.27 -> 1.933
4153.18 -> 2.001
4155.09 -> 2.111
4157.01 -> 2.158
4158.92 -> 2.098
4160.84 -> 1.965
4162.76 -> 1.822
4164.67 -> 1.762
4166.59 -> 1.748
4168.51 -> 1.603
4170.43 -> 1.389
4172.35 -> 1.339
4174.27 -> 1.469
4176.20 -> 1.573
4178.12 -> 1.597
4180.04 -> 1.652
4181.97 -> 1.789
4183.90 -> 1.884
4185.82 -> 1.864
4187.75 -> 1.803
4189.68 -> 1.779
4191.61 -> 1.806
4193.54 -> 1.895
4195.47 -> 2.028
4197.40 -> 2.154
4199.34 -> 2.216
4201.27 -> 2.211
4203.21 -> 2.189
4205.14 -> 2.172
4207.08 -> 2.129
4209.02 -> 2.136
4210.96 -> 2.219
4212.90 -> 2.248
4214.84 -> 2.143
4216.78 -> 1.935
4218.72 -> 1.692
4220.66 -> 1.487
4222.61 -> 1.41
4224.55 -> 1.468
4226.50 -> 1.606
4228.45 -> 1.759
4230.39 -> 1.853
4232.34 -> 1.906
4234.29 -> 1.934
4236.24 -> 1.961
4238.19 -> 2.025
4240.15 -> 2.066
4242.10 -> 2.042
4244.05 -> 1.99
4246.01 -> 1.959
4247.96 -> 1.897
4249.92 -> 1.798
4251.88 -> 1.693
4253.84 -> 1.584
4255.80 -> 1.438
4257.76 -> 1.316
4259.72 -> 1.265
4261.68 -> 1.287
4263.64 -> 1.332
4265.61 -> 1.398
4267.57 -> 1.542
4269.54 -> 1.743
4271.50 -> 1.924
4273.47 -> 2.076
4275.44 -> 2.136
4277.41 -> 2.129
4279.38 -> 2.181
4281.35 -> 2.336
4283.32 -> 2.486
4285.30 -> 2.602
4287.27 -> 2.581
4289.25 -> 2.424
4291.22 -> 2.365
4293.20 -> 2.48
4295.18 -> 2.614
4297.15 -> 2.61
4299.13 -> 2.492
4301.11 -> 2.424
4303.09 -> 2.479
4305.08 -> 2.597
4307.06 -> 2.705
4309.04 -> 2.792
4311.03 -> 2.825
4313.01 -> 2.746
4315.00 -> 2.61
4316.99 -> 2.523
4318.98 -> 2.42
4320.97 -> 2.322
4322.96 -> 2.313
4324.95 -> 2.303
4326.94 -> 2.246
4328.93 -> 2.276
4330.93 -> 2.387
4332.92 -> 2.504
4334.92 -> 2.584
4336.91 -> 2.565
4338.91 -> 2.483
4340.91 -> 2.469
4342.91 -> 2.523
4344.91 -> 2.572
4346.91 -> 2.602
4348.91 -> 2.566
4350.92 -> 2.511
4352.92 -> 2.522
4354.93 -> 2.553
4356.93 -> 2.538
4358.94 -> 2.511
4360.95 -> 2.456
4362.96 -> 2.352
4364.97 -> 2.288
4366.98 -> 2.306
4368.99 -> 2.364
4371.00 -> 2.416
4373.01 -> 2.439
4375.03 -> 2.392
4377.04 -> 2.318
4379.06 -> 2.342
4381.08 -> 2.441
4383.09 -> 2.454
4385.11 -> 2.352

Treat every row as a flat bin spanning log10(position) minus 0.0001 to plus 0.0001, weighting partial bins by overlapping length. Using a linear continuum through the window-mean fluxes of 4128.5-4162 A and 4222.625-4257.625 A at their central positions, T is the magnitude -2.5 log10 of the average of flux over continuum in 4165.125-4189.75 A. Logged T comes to 0.150 mag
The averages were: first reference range 1.95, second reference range 1.8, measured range 1.65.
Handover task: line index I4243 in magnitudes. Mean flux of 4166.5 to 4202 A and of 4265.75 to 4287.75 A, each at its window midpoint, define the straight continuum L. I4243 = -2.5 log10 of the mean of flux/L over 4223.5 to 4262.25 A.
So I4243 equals 0.142 mag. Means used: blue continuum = 1.78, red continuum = 2.12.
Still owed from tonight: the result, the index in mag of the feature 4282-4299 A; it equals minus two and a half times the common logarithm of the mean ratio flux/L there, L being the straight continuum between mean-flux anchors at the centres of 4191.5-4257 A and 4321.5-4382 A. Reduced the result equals -0.15 mag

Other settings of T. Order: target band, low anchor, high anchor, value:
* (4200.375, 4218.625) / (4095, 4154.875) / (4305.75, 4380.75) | -0.071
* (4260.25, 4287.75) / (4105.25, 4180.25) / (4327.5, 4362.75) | 0.136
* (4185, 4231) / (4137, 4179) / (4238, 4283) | -0.071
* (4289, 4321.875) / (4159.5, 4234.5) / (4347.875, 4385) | -0.156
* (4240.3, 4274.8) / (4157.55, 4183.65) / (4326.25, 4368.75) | 0.227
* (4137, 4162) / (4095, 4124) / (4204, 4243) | -0.198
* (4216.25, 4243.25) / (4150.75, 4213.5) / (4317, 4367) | 0.152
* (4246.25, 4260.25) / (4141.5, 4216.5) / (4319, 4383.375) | 0.313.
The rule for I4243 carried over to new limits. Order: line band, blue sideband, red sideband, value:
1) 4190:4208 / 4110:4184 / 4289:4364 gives -0.08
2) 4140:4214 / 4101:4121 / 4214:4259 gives -0.19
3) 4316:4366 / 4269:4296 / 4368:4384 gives -0.04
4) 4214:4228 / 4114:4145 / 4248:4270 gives -0.09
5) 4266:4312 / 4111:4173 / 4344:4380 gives -0.07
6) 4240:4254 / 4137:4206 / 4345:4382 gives 0.11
